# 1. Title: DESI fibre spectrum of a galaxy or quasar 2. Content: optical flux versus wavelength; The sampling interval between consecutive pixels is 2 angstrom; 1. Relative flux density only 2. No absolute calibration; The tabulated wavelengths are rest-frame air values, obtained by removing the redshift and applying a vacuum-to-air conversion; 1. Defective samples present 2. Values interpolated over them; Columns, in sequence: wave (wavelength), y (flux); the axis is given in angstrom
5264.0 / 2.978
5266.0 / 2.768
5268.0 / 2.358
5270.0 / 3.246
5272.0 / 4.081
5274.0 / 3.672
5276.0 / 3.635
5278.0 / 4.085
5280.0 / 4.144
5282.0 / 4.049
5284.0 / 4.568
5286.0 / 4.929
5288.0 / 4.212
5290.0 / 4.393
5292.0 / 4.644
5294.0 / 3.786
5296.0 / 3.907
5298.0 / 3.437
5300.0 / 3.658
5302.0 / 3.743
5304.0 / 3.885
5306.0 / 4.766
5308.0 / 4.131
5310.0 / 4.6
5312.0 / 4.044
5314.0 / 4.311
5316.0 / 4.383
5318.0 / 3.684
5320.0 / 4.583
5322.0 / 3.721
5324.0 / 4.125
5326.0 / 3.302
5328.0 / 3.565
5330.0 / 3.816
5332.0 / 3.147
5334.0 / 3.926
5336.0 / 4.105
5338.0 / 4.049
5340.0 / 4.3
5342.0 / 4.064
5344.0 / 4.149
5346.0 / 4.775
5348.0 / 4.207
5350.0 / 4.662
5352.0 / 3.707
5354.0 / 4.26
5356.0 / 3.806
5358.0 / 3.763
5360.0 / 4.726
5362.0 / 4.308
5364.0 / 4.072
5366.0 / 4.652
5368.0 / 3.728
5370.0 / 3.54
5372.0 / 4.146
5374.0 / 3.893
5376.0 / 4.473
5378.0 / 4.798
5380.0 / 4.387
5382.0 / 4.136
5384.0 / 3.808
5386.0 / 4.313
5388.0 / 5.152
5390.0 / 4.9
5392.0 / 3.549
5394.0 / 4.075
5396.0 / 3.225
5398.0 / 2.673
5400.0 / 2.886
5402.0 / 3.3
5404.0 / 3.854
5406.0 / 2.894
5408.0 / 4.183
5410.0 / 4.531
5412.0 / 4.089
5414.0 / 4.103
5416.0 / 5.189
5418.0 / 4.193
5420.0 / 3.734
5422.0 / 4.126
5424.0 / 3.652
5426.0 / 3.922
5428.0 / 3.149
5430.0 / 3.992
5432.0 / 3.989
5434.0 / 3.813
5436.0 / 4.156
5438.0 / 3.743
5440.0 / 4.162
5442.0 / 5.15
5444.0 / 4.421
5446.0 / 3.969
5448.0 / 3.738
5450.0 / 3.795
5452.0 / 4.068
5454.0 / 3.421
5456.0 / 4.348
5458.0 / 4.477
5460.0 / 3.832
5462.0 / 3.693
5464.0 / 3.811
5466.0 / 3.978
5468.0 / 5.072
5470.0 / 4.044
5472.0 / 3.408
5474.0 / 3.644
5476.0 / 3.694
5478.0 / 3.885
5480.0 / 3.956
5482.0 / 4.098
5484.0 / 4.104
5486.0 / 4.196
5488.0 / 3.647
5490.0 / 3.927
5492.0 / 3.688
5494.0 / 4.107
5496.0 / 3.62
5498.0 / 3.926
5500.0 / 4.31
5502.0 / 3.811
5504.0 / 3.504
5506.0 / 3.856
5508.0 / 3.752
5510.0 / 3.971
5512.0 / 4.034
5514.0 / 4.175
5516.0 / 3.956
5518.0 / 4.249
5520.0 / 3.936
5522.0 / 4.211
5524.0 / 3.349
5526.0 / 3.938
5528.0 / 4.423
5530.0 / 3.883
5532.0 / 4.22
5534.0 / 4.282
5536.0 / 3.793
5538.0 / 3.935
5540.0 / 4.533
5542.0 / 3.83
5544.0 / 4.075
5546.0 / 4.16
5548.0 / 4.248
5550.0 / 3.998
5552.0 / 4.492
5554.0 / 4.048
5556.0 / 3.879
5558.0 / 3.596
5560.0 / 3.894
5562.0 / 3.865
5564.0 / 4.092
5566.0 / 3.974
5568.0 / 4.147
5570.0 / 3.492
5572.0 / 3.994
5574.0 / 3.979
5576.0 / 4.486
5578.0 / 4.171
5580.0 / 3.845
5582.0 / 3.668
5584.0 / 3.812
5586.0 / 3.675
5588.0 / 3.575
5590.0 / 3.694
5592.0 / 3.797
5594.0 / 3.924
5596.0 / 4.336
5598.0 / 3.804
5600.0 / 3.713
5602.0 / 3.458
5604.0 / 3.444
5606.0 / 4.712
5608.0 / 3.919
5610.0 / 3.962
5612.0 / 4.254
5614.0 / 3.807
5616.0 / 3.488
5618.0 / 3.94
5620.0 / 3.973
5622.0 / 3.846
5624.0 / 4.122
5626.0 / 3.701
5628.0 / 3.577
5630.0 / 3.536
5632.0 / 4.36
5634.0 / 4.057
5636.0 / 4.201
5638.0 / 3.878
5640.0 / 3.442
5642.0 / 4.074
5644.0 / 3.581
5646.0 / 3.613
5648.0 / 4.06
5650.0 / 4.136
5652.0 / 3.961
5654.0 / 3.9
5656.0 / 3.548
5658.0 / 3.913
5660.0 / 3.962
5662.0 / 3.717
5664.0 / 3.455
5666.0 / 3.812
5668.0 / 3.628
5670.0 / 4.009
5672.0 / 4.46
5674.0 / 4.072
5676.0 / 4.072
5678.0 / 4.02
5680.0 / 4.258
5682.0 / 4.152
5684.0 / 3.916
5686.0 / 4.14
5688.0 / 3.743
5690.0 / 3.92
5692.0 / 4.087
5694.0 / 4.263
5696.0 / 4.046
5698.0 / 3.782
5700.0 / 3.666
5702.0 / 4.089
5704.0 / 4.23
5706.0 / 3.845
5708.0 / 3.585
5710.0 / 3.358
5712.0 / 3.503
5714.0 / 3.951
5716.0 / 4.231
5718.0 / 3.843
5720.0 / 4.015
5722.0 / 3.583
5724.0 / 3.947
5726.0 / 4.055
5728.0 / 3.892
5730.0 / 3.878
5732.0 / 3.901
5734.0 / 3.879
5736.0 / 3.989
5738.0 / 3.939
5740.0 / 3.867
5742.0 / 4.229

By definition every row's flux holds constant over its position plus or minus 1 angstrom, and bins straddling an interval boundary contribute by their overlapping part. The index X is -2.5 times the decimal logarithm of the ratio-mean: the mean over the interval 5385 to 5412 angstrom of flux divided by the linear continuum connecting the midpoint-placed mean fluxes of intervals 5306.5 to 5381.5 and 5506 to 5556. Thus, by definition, 0.08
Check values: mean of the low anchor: 4.11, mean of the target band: 3.82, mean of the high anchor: 4.05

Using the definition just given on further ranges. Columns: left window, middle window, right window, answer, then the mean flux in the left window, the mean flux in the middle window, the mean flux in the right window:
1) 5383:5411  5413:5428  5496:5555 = -0.060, 3.81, 4.07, 4.02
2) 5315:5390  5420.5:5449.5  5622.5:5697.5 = 0.022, 4.12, 3.99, 3.93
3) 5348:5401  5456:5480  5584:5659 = 0.004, 4.07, 3.97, 3.86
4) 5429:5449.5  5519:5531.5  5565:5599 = 0.005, 4.11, 3.97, 3.9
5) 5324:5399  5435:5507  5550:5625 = 0.003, 4.06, 3.98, 3.92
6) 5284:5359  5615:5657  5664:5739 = 0.028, 4.08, 3.86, 3.93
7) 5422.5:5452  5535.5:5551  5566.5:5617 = -0.045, 3.98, 4.08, 3.89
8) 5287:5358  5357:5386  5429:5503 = -0.039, 4.05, 4.18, 3.99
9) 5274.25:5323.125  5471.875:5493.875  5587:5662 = 0.032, 4.13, 3.87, 3.87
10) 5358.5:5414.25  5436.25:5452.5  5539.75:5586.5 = -0.034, 4.01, 4.13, 3.99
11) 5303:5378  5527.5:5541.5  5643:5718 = -0.037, 4.1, 4.13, 3.91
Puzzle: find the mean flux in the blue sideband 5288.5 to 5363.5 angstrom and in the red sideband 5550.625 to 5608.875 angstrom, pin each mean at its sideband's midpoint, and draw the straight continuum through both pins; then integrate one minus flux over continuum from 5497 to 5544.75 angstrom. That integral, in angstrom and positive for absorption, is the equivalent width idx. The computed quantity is -0.59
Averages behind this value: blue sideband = 4.07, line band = 4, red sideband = 3.91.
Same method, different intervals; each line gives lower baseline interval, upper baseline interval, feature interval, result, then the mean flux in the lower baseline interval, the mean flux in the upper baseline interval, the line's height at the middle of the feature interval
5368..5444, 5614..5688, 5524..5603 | -0.5 angstrom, 4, 3.9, 3.94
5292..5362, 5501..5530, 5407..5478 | -1.0 angstrom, 4.04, 3.94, 3.98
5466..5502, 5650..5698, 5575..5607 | 0.6 angstrom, 3.96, 3.96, 3.96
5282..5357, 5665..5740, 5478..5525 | 1.0 angstrom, 4.09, 3.94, 4.02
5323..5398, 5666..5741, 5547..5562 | 0.0 angstrom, 4.08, 3.94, 4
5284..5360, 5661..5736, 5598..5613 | 0.2 angstrom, 4.08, 3.92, 3.96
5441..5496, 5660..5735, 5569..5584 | 0.1 angstrom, 4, 3.92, 3.96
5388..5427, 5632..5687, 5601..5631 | 0.6 angstrom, 3.88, 3.94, 3.93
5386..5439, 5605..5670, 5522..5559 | -1.5 angstrom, 3.9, 3.88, 3.89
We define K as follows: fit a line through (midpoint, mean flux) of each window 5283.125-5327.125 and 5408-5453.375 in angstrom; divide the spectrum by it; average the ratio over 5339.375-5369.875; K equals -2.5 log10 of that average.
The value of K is -0.02 mag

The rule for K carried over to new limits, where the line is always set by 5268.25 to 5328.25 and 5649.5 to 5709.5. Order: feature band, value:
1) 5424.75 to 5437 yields 0.046 mag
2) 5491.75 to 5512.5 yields 0.030 mag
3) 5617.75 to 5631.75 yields 0.032 mag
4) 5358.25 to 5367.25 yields -0.091 mag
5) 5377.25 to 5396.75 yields -0.061 mag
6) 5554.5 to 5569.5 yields 0.015 mag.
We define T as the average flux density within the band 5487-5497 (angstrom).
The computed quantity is 3.8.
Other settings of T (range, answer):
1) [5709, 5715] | 3.6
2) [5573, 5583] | 4.03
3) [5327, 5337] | 3.71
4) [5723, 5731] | 3.94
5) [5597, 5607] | 3.83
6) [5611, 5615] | 4.03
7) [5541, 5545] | 3.95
